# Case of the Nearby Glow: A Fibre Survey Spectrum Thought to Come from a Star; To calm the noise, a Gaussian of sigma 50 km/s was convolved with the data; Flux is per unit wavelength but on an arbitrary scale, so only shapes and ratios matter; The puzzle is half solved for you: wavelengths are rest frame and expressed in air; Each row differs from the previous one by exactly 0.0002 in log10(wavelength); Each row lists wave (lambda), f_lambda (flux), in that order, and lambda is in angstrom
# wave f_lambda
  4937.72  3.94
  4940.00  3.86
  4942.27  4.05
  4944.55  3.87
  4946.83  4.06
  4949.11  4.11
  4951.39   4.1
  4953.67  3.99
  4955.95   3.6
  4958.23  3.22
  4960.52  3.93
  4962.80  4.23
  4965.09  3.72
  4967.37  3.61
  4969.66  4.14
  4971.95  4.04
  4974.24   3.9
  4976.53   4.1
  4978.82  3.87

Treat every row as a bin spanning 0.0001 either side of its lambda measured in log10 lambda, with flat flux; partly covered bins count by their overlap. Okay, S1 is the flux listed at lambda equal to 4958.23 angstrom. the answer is 3.22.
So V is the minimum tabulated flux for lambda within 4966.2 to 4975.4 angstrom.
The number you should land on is 3.61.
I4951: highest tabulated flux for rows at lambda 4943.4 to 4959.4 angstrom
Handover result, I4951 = 4.11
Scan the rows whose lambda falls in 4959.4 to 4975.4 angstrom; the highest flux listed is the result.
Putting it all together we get 4.23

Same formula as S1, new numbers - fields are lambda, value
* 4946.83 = 4.06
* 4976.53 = 4.1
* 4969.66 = 4.14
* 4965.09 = 3.72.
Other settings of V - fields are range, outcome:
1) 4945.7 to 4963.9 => 3.22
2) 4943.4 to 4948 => 3.87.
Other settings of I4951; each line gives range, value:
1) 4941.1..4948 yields 4.06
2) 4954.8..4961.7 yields 3.93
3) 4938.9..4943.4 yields 4.05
